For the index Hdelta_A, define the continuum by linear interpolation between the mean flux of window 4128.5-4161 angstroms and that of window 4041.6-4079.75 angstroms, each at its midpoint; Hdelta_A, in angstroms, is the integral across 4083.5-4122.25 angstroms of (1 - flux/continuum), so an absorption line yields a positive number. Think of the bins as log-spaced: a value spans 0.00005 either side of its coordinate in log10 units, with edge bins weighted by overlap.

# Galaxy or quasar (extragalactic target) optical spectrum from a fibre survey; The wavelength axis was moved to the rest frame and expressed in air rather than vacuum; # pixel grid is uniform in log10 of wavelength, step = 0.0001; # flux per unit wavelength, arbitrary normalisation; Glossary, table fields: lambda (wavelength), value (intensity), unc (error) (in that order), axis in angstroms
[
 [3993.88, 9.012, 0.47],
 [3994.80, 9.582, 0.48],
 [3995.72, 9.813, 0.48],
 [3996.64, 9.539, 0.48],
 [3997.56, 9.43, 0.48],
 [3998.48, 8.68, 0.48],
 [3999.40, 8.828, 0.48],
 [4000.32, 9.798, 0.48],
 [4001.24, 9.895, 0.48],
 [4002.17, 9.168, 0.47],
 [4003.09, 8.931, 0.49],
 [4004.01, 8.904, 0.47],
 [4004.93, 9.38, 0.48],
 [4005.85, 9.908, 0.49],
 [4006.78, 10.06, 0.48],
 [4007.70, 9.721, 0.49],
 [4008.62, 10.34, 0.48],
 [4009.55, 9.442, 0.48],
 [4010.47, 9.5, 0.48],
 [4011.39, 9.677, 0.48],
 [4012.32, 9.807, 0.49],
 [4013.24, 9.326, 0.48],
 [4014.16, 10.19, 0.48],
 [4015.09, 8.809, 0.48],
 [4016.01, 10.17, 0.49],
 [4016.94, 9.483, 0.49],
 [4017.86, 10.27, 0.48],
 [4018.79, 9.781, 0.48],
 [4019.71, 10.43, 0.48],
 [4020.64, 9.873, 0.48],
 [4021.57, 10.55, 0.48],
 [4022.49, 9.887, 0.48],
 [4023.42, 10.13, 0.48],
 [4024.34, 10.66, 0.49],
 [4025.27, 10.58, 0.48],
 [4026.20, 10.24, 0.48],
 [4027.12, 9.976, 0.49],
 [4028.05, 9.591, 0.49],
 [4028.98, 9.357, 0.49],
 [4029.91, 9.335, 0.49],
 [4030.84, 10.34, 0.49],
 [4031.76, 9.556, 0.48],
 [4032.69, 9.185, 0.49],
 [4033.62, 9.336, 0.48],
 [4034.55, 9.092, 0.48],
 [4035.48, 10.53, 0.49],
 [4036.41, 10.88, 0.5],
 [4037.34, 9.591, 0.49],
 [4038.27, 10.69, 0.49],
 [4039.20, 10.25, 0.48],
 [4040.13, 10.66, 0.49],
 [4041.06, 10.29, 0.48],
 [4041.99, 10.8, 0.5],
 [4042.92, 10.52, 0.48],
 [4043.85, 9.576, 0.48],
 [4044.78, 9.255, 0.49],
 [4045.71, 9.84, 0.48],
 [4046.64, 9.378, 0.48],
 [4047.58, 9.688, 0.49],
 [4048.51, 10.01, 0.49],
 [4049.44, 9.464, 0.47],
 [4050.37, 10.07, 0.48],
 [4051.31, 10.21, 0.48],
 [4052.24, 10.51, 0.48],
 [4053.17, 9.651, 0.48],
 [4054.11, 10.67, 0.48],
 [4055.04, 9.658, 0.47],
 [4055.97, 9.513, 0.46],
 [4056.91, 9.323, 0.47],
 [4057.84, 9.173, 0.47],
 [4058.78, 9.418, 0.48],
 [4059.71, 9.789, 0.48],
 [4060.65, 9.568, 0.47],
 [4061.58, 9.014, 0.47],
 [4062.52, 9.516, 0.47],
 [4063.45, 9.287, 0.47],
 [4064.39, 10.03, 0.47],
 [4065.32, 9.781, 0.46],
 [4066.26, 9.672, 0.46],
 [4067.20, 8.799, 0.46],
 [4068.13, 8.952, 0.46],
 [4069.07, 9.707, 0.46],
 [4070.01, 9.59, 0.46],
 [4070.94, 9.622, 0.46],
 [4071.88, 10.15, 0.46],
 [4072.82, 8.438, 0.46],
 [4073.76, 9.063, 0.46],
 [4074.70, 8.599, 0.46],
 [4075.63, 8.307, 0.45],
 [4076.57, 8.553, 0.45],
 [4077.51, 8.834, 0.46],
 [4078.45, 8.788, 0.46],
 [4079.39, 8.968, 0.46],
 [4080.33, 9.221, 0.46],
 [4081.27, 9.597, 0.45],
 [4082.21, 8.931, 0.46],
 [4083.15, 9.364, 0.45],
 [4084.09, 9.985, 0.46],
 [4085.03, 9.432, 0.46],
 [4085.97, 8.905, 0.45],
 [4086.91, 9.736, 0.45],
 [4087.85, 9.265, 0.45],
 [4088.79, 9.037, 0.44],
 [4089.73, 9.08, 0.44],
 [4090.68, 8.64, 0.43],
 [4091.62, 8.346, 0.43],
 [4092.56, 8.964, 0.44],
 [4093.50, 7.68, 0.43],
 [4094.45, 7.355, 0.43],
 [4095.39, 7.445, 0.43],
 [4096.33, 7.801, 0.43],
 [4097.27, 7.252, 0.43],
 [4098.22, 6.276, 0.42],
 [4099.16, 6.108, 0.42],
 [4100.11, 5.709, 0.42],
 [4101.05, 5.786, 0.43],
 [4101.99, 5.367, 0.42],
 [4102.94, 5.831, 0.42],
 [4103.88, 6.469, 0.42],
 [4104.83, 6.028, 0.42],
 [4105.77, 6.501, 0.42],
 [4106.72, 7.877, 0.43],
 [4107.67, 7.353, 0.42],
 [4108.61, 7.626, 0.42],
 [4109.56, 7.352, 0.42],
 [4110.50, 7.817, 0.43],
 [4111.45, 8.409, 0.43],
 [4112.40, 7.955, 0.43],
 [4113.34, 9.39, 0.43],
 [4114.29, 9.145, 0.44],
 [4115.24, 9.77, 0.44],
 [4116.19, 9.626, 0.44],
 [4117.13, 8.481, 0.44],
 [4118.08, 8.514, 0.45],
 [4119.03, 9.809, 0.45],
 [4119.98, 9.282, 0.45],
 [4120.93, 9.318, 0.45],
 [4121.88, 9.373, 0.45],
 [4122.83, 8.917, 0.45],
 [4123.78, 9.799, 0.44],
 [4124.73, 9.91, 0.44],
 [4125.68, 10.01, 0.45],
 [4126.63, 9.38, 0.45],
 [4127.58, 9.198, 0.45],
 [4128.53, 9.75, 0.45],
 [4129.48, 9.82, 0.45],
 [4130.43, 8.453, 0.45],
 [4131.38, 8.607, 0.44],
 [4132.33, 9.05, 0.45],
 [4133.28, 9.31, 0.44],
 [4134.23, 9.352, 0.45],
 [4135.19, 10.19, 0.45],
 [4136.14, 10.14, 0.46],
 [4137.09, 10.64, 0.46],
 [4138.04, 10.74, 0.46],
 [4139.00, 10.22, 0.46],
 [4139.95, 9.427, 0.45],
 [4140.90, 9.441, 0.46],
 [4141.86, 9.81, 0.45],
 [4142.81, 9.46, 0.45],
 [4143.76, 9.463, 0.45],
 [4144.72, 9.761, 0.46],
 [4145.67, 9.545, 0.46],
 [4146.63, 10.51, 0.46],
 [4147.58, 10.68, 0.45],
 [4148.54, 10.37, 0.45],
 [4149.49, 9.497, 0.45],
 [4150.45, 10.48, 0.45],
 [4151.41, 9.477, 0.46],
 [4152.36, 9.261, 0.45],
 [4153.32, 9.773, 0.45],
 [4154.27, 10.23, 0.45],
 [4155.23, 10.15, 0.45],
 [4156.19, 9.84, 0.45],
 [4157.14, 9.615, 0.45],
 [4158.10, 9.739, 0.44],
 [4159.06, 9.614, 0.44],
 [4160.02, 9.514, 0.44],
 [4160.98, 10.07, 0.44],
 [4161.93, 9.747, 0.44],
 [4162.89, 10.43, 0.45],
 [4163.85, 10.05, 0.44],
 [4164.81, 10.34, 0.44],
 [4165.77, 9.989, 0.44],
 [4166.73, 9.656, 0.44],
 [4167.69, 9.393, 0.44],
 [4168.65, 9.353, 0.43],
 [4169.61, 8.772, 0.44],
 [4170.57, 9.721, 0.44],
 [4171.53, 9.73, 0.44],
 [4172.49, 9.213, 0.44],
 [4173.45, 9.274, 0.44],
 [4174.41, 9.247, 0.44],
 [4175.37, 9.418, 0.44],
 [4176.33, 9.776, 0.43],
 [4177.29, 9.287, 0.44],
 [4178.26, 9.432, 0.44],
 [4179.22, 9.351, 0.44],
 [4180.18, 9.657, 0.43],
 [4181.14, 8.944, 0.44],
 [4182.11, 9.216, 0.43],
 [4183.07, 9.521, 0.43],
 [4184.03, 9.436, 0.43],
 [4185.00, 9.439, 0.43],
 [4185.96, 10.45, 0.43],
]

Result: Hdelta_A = 6.37 angstroms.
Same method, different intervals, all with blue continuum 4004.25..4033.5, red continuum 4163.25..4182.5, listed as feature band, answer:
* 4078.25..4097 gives 1.7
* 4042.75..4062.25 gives 0.1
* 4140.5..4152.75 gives -0.4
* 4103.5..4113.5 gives 2.2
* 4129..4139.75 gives -0.1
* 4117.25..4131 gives 0.3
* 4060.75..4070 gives 0.3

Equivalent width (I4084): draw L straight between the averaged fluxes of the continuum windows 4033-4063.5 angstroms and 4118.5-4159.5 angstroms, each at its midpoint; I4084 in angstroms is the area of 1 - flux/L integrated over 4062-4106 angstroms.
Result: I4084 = 6.3 angstroms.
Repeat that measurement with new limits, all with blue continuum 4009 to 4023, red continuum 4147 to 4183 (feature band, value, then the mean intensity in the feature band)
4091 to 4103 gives 3.4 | 6.98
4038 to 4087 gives 1.1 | 9.56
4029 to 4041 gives -0.2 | 9.94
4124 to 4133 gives 0.3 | 9.37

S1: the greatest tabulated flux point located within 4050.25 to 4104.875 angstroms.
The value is 10.67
